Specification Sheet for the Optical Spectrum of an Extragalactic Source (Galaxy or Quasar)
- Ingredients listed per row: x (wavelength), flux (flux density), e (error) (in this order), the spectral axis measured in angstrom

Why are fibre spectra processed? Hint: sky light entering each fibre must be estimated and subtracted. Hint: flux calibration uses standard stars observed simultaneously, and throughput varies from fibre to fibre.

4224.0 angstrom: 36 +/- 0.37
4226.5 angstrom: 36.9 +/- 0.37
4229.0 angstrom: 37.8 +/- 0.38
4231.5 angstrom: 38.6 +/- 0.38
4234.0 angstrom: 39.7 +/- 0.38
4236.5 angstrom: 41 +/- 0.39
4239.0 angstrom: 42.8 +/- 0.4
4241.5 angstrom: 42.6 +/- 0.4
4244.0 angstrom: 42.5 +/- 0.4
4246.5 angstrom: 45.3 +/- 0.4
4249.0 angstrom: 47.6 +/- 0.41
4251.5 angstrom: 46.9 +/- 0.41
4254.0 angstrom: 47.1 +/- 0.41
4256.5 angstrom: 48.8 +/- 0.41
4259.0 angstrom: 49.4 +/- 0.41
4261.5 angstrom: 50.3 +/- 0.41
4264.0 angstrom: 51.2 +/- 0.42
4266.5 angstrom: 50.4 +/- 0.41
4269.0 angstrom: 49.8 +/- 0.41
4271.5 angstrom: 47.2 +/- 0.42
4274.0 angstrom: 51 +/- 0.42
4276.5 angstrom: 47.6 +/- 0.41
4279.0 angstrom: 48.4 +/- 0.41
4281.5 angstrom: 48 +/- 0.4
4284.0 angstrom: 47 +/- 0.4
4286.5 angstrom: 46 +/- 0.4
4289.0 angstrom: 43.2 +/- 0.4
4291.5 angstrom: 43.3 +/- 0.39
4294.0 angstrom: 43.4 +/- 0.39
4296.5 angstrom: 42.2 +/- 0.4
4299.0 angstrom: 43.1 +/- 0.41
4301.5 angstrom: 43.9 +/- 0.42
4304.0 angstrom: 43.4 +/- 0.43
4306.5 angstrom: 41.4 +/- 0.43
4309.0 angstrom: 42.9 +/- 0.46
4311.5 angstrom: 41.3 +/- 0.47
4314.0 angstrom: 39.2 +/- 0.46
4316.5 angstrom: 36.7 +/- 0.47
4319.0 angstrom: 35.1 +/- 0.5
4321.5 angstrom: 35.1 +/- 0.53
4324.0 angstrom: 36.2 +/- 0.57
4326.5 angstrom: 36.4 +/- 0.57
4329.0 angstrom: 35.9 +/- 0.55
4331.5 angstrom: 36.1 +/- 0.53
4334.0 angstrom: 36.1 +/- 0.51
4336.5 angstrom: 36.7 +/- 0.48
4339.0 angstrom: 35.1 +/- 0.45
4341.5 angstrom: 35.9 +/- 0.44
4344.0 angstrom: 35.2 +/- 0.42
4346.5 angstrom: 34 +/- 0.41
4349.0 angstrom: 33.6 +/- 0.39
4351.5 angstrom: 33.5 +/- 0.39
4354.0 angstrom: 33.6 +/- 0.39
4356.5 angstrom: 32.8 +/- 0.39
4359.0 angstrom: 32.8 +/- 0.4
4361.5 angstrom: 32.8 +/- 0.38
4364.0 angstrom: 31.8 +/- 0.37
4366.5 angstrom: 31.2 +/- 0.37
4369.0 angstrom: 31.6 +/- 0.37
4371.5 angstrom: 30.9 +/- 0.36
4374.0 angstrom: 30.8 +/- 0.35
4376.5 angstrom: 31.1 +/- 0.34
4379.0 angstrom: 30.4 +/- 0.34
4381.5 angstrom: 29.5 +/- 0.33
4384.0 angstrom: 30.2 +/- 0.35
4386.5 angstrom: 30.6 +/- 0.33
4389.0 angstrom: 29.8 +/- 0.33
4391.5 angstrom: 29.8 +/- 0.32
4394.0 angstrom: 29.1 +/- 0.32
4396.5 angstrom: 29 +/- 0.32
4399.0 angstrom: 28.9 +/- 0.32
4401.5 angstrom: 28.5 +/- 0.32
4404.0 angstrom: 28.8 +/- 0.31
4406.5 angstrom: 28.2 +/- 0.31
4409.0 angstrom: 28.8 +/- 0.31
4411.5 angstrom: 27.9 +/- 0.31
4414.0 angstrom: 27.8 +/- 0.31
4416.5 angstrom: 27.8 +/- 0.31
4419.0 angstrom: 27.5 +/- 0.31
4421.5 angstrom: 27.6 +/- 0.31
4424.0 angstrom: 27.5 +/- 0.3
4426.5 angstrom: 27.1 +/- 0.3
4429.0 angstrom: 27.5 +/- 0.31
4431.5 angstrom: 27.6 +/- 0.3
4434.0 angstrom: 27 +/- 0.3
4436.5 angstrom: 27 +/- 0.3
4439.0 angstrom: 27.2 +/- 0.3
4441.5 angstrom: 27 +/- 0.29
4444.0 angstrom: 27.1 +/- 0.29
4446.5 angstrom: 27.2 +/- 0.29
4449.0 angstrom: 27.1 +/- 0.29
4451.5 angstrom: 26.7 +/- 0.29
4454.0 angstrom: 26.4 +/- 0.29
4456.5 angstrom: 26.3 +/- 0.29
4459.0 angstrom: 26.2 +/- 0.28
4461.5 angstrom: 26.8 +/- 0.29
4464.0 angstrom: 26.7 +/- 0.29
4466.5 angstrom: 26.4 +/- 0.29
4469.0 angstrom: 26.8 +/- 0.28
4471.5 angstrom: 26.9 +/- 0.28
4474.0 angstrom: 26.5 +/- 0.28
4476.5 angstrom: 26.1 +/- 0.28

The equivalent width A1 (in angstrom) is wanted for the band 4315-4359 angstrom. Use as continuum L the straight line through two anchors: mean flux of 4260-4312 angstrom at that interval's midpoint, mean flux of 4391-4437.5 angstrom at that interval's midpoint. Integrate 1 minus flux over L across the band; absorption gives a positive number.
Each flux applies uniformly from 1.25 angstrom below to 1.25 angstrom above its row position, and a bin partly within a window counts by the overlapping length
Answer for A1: 4.21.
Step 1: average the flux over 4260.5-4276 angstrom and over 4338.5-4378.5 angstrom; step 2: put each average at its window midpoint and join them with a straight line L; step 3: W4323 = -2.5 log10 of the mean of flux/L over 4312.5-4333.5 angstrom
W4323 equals 0.089 mag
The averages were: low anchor 49.9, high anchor 32.8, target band 36.4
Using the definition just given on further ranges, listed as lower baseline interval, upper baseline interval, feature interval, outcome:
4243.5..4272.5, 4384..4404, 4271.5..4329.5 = 0.00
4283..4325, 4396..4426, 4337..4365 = 0.05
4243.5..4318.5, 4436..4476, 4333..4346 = 0.10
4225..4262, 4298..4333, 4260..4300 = -0.14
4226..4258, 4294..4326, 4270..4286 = -0.16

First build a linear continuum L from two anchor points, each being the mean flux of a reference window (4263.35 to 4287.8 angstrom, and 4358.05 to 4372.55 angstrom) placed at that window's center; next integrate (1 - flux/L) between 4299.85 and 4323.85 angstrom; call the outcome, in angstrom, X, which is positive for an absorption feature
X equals 1.2 angstrom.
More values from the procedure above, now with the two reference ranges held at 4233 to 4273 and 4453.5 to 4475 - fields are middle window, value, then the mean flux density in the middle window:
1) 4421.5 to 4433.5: 1.0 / 27.4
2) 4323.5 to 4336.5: 1.0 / 36.2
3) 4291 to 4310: -0.4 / 42.9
